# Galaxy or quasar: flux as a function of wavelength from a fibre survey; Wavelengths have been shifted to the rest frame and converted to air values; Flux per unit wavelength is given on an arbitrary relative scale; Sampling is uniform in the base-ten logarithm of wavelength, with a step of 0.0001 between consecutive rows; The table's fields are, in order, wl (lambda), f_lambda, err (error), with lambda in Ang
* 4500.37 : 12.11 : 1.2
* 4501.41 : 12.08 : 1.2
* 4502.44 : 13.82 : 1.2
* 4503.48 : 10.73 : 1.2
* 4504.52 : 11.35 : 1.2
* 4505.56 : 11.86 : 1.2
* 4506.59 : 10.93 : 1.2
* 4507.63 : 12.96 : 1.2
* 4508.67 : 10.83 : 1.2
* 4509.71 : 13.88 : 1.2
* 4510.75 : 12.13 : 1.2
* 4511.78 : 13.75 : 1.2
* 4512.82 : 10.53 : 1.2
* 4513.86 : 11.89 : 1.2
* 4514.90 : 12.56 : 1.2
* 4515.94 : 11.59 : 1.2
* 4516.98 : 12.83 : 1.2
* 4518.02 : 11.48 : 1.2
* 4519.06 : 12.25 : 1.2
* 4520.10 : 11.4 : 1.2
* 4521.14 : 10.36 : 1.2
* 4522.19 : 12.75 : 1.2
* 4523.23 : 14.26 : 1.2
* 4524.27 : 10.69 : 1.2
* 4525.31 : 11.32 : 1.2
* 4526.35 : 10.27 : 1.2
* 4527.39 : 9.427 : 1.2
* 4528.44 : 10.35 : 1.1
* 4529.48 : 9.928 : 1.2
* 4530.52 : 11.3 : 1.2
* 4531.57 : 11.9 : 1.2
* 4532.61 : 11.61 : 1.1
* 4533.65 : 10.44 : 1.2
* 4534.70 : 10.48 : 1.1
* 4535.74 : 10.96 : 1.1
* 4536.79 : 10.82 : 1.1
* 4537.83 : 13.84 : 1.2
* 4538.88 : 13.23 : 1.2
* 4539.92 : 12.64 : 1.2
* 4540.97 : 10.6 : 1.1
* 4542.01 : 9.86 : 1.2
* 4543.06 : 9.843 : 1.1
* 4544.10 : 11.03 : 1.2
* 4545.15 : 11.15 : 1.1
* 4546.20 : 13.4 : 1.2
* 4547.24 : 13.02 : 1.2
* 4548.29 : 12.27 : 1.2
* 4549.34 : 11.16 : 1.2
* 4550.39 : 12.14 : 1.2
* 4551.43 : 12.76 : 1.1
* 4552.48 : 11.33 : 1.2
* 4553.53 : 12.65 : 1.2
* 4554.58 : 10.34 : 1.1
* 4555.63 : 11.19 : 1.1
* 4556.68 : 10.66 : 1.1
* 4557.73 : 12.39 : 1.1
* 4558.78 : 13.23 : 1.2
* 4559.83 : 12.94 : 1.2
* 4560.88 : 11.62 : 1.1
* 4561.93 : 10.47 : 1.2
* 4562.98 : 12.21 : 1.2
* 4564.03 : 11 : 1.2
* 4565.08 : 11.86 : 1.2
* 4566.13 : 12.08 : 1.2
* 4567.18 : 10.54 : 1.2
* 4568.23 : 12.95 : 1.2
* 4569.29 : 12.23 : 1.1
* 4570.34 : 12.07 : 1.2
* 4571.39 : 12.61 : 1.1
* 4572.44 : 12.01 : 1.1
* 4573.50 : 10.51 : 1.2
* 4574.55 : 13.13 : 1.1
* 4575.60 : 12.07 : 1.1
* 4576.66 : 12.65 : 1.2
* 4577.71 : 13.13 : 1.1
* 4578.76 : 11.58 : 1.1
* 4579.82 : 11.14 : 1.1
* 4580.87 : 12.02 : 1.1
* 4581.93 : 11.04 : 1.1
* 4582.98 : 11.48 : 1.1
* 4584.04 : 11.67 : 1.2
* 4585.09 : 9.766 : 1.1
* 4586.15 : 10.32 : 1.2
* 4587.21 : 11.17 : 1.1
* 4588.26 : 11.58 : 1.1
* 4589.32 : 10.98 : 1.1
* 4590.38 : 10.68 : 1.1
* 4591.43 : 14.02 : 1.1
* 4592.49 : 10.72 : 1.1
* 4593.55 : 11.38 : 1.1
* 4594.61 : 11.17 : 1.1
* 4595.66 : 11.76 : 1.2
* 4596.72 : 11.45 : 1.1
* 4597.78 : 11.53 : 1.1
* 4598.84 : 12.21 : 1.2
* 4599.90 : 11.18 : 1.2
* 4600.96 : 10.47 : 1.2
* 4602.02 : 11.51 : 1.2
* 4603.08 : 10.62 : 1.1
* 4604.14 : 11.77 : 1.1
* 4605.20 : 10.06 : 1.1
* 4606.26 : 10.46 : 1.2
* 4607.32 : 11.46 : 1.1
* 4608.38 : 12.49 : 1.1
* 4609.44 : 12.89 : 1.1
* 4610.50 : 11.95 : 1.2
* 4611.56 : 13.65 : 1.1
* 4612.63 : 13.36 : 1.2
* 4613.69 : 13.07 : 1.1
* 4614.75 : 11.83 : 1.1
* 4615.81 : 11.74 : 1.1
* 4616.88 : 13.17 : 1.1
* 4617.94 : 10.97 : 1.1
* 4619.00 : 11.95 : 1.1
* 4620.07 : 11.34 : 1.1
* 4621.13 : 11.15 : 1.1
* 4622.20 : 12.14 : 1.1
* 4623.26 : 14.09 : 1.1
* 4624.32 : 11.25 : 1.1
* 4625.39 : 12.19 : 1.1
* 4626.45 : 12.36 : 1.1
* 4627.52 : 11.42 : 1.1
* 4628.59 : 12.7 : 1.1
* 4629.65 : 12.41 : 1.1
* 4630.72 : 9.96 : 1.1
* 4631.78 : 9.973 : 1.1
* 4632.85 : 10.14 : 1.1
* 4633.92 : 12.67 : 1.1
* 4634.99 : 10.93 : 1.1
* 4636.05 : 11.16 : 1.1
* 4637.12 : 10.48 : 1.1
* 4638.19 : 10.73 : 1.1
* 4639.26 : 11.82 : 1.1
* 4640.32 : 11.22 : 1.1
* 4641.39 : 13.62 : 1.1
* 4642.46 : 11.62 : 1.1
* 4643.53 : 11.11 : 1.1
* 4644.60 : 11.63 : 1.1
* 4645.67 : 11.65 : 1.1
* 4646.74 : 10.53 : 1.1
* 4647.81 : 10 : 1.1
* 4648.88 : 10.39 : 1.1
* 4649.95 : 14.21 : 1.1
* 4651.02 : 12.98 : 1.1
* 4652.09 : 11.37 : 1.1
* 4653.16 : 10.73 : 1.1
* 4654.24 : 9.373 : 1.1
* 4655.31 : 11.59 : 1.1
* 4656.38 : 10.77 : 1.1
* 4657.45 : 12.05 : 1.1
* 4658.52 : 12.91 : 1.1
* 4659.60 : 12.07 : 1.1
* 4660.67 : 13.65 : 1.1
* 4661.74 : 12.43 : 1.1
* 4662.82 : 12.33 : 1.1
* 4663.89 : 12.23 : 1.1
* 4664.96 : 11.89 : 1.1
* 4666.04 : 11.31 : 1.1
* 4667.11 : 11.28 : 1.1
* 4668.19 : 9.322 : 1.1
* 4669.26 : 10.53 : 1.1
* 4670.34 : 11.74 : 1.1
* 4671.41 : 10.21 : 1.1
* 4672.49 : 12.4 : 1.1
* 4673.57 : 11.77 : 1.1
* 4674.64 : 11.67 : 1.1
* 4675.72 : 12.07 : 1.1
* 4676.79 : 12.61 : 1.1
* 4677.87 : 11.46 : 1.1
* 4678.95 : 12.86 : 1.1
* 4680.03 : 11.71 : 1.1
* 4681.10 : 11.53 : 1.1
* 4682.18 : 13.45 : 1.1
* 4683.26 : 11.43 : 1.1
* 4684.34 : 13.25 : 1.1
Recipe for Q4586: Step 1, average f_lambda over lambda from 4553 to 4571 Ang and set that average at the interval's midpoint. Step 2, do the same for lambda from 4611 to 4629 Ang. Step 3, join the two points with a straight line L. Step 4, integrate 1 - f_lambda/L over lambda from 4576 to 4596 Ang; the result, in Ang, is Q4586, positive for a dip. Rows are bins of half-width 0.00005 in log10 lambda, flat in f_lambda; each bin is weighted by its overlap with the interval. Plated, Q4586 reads 0.8 Ang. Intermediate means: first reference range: 11.8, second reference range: 12.2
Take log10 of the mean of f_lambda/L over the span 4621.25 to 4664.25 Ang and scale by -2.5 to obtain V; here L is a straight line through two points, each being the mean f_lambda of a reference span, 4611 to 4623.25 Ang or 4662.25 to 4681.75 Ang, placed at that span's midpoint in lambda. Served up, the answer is 0.03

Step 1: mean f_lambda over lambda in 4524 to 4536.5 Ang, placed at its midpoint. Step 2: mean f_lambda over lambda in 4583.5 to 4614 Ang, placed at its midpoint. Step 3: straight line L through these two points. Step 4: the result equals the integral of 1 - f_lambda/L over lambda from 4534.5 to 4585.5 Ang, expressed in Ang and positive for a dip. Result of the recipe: -3.1 Ang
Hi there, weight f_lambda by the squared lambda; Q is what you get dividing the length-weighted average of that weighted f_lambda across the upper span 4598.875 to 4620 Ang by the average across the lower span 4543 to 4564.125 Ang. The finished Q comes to 1.03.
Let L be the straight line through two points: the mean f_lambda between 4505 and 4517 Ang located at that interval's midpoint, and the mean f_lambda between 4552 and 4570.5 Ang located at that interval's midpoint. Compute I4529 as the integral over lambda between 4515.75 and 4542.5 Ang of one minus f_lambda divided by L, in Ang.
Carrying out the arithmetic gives 1.3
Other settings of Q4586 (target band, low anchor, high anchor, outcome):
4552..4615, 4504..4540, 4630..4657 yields -1.4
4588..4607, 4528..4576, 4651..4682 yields 0.6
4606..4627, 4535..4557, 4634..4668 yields -1.0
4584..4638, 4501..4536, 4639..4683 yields 0.4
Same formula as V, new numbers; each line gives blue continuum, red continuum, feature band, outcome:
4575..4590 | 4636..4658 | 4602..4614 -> -0.047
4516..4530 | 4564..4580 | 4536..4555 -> -0.012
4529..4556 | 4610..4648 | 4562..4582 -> -0.030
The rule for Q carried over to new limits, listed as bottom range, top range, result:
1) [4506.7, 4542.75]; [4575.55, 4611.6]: 1.02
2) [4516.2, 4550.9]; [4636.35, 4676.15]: 1.06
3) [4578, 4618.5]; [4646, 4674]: 1.02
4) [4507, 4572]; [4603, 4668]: 1.04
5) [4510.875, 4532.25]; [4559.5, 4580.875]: 1.06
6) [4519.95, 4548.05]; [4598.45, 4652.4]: 1.07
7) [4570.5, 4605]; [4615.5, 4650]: 1.02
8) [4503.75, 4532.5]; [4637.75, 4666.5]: 1.07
